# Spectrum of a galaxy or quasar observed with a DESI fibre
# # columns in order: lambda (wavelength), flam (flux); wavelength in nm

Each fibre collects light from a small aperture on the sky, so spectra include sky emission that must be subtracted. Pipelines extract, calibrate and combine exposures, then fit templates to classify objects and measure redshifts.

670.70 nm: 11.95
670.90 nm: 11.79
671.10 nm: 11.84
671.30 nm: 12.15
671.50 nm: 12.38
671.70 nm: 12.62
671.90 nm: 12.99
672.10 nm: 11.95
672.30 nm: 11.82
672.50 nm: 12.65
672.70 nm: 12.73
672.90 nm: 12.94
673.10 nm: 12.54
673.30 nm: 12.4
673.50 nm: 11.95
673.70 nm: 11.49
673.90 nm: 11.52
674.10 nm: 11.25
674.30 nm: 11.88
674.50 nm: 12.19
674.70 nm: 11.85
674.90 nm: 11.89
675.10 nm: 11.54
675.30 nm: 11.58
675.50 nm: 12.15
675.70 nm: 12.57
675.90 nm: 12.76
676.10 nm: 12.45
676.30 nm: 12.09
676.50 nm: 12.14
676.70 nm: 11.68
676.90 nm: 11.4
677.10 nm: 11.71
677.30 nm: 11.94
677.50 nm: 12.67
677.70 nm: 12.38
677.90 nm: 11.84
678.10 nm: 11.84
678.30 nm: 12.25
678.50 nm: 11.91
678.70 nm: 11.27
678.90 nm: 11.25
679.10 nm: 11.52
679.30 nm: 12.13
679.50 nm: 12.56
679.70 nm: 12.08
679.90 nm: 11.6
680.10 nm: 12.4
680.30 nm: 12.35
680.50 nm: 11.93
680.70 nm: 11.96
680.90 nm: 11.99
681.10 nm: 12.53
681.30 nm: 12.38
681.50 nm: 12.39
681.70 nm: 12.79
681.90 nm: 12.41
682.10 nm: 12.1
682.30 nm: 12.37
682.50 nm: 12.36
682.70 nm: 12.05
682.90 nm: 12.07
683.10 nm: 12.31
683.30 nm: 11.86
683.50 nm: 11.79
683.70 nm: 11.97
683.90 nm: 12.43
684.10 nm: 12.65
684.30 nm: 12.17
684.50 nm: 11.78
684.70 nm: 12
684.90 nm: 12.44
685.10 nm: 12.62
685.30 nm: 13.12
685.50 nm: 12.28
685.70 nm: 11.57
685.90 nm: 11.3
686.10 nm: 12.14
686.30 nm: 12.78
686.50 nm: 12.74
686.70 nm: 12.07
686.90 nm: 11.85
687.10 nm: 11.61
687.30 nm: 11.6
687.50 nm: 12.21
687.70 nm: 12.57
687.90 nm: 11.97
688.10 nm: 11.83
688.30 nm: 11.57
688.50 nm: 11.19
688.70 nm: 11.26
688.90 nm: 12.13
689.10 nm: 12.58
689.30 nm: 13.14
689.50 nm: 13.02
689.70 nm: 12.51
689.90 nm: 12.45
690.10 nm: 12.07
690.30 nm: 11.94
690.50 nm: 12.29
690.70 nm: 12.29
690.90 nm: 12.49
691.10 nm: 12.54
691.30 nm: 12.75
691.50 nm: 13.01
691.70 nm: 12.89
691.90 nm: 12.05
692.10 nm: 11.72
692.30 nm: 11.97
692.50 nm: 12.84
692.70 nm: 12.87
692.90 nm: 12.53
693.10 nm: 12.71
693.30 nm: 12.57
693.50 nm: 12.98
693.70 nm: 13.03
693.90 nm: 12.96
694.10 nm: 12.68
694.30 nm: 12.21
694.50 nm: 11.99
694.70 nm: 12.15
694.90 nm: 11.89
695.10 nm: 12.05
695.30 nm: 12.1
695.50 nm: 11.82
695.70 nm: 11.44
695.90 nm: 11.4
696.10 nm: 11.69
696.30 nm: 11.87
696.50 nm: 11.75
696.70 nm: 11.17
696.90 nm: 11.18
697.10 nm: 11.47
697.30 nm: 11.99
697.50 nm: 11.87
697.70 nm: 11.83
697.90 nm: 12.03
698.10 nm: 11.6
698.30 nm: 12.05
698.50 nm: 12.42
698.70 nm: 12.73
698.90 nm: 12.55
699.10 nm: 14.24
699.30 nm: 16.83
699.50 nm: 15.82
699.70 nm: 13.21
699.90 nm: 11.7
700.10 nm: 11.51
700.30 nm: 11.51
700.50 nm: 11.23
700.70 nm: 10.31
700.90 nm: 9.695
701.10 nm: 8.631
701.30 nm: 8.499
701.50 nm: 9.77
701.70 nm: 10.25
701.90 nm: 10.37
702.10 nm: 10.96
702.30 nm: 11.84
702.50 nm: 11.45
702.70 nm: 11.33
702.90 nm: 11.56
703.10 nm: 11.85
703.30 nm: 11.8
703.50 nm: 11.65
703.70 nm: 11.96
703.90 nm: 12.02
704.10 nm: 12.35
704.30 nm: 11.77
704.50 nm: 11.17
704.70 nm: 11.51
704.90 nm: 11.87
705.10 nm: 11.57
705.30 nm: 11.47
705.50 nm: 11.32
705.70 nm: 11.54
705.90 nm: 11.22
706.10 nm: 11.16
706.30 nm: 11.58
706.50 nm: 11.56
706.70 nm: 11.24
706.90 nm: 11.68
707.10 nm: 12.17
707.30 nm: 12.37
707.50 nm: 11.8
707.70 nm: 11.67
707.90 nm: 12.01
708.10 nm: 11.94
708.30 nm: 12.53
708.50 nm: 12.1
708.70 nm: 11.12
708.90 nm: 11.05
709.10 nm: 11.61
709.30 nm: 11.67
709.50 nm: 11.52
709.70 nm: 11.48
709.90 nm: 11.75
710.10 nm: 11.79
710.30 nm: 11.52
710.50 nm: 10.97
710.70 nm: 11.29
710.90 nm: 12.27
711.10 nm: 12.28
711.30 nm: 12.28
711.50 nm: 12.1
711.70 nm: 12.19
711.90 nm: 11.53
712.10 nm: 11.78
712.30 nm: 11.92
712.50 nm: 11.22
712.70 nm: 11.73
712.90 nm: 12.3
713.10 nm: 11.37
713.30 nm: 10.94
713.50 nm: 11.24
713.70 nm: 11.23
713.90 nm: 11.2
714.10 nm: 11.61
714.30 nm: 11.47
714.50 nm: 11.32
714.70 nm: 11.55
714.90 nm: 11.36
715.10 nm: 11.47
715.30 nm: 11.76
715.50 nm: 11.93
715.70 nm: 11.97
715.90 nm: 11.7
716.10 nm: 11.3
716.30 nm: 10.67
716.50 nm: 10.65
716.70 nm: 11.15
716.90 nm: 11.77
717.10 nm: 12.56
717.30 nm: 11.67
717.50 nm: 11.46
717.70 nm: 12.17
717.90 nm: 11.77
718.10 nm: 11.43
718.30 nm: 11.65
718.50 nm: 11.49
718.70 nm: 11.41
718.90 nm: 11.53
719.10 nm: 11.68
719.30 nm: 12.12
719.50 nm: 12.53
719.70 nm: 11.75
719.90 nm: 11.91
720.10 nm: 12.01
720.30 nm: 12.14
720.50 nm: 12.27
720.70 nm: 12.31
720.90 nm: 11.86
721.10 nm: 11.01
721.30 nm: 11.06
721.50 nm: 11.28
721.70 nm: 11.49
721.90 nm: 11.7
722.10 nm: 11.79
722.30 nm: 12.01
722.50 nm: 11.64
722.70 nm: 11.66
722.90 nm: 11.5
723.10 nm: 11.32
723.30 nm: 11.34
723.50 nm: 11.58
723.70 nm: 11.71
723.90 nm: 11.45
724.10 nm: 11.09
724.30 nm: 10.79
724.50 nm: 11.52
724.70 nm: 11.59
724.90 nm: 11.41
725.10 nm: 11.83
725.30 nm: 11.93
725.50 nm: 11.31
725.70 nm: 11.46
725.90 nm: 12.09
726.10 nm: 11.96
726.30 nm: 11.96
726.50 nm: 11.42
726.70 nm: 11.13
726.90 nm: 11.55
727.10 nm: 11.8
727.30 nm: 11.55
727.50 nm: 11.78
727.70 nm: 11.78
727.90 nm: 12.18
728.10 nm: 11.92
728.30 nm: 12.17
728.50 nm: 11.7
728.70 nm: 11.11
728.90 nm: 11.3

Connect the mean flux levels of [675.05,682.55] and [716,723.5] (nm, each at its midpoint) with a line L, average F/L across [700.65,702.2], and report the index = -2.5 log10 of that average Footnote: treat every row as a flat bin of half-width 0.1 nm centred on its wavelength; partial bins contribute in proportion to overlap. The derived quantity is 0.21 mag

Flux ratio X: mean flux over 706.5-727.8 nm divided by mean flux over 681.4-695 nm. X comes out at 0.95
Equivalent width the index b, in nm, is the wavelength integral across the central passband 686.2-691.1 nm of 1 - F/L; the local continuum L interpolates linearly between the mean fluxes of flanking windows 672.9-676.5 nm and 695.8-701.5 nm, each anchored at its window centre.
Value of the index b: -0.105 nm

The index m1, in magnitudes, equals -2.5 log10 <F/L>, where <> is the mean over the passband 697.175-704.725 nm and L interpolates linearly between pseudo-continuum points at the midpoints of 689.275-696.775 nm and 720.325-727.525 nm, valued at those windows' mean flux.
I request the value 0.036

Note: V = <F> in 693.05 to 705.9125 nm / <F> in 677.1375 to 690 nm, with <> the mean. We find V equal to 0.97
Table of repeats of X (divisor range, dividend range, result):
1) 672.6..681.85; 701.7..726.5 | 0.96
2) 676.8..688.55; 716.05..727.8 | 0.96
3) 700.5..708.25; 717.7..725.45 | 1.03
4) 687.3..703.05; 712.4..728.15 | 0.97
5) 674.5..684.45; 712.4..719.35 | 0.95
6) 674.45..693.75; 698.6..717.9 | 0.96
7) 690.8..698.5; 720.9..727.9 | 0.95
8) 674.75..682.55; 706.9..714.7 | 0.97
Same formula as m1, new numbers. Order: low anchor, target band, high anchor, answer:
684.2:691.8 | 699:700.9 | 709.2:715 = -0.07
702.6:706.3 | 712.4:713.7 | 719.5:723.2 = 0.02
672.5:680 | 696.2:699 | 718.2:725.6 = -0.01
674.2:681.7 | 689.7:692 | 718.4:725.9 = -0.05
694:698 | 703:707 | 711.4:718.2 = 0.01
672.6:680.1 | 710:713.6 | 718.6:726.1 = 0.00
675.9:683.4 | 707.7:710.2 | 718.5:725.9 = 0.01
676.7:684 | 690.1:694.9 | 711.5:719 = -0.05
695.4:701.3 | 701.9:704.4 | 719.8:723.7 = 0.02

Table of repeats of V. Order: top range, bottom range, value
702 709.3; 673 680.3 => 0.97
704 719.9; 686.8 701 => 0.95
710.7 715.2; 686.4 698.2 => 0.96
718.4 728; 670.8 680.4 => 0.97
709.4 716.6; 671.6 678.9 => 0.96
